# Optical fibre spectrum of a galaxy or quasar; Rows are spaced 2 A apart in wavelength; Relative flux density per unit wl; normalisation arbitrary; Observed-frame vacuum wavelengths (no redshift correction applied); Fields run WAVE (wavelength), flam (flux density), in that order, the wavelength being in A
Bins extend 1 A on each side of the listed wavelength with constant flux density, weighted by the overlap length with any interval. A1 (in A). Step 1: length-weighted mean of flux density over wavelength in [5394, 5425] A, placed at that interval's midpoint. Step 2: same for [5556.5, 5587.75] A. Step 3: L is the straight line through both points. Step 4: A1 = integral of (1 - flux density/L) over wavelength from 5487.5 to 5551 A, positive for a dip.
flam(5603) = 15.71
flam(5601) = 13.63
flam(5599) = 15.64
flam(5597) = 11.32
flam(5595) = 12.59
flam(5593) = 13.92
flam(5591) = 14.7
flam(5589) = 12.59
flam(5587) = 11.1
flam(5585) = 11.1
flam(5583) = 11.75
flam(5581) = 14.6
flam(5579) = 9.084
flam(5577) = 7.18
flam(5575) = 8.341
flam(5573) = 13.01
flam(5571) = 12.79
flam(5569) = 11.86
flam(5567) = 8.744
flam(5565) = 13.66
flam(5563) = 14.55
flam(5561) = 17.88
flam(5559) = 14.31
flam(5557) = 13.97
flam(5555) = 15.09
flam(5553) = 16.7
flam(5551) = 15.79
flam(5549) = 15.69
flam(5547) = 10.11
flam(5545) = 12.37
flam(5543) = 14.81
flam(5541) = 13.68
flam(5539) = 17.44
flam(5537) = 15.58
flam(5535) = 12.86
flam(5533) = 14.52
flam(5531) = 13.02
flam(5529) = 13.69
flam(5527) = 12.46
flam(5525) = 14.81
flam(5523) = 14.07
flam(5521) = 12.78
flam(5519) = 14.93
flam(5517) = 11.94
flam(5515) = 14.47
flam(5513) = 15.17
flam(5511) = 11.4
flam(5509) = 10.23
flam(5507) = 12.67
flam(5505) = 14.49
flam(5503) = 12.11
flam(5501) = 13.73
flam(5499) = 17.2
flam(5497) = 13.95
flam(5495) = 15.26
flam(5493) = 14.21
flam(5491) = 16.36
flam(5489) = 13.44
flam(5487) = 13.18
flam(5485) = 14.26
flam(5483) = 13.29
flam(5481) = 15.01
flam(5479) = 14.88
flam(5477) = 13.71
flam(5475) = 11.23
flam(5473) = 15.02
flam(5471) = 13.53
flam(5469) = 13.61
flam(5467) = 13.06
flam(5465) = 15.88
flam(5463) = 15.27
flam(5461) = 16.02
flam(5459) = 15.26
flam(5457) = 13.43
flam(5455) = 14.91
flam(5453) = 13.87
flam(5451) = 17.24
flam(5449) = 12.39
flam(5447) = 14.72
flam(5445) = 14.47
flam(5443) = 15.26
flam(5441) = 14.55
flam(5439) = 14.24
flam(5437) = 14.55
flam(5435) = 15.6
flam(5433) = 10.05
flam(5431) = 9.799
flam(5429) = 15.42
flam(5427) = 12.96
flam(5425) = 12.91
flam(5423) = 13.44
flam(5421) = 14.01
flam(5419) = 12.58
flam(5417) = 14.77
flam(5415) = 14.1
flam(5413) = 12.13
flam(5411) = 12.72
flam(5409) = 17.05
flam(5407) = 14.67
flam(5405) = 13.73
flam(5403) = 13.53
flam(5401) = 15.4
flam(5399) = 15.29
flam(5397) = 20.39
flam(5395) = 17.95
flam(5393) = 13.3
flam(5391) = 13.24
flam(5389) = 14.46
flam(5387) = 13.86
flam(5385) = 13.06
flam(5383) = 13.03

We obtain -4.6 A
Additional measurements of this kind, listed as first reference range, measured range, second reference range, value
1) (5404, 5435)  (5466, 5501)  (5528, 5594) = -2.2 A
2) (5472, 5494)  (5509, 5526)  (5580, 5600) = 0.2 A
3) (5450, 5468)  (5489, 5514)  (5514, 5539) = 0.8 A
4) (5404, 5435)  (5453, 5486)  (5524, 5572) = -1.5 A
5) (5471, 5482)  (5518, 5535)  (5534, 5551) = 0.5 A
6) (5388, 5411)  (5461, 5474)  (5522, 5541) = 0.2 A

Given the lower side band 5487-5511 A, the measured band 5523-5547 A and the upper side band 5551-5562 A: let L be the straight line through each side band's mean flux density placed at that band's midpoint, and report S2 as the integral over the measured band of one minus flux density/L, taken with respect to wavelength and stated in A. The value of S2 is 1.6 A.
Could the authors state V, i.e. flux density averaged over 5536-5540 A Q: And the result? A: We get 16.5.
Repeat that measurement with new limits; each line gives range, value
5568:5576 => 11.5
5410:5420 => 13.3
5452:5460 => 14.4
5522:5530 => 13.8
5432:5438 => 13.4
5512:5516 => 14.8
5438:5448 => 14.6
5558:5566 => 15.1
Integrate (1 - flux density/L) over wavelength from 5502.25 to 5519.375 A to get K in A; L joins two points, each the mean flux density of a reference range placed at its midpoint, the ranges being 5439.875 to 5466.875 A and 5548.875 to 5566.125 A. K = 2.3 A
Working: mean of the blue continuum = 14.8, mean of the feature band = 13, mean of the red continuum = 15.2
